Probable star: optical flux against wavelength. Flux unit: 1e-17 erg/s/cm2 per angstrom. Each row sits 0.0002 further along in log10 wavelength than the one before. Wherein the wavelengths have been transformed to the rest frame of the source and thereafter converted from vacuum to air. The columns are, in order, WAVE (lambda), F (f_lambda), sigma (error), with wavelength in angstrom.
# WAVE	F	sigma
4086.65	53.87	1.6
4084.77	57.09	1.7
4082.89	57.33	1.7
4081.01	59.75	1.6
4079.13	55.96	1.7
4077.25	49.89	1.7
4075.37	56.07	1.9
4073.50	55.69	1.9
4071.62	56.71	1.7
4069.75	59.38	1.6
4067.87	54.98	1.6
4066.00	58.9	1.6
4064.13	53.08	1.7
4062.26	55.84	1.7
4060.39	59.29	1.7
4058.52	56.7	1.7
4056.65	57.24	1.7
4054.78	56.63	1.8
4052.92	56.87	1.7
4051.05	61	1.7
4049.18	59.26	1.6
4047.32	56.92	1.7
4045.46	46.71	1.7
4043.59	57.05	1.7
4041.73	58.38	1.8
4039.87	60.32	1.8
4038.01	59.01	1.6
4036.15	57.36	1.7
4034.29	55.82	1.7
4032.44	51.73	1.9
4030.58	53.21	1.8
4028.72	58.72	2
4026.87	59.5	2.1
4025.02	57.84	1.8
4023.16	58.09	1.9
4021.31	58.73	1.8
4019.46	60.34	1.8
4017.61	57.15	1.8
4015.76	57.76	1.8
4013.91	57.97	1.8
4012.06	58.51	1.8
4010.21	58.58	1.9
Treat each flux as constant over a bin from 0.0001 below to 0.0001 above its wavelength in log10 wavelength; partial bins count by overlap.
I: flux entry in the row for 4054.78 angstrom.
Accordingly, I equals 56.63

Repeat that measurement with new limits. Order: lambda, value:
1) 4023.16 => 58.09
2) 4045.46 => 46.71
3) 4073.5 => 55.69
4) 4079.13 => 55.96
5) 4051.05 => 61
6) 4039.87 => 60.32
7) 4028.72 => 58.72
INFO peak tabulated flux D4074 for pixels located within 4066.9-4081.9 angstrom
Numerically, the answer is 59.75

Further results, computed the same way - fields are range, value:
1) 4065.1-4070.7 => 59.38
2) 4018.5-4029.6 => 60.34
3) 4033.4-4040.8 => 60.32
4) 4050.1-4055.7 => 61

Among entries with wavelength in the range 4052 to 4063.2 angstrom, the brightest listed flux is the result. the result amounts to 59.29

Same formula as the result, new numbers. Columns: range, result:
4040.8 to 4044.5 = 58.38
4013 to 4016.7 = 57.97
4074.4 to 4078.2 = 56.07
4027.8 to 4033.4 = 58.72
